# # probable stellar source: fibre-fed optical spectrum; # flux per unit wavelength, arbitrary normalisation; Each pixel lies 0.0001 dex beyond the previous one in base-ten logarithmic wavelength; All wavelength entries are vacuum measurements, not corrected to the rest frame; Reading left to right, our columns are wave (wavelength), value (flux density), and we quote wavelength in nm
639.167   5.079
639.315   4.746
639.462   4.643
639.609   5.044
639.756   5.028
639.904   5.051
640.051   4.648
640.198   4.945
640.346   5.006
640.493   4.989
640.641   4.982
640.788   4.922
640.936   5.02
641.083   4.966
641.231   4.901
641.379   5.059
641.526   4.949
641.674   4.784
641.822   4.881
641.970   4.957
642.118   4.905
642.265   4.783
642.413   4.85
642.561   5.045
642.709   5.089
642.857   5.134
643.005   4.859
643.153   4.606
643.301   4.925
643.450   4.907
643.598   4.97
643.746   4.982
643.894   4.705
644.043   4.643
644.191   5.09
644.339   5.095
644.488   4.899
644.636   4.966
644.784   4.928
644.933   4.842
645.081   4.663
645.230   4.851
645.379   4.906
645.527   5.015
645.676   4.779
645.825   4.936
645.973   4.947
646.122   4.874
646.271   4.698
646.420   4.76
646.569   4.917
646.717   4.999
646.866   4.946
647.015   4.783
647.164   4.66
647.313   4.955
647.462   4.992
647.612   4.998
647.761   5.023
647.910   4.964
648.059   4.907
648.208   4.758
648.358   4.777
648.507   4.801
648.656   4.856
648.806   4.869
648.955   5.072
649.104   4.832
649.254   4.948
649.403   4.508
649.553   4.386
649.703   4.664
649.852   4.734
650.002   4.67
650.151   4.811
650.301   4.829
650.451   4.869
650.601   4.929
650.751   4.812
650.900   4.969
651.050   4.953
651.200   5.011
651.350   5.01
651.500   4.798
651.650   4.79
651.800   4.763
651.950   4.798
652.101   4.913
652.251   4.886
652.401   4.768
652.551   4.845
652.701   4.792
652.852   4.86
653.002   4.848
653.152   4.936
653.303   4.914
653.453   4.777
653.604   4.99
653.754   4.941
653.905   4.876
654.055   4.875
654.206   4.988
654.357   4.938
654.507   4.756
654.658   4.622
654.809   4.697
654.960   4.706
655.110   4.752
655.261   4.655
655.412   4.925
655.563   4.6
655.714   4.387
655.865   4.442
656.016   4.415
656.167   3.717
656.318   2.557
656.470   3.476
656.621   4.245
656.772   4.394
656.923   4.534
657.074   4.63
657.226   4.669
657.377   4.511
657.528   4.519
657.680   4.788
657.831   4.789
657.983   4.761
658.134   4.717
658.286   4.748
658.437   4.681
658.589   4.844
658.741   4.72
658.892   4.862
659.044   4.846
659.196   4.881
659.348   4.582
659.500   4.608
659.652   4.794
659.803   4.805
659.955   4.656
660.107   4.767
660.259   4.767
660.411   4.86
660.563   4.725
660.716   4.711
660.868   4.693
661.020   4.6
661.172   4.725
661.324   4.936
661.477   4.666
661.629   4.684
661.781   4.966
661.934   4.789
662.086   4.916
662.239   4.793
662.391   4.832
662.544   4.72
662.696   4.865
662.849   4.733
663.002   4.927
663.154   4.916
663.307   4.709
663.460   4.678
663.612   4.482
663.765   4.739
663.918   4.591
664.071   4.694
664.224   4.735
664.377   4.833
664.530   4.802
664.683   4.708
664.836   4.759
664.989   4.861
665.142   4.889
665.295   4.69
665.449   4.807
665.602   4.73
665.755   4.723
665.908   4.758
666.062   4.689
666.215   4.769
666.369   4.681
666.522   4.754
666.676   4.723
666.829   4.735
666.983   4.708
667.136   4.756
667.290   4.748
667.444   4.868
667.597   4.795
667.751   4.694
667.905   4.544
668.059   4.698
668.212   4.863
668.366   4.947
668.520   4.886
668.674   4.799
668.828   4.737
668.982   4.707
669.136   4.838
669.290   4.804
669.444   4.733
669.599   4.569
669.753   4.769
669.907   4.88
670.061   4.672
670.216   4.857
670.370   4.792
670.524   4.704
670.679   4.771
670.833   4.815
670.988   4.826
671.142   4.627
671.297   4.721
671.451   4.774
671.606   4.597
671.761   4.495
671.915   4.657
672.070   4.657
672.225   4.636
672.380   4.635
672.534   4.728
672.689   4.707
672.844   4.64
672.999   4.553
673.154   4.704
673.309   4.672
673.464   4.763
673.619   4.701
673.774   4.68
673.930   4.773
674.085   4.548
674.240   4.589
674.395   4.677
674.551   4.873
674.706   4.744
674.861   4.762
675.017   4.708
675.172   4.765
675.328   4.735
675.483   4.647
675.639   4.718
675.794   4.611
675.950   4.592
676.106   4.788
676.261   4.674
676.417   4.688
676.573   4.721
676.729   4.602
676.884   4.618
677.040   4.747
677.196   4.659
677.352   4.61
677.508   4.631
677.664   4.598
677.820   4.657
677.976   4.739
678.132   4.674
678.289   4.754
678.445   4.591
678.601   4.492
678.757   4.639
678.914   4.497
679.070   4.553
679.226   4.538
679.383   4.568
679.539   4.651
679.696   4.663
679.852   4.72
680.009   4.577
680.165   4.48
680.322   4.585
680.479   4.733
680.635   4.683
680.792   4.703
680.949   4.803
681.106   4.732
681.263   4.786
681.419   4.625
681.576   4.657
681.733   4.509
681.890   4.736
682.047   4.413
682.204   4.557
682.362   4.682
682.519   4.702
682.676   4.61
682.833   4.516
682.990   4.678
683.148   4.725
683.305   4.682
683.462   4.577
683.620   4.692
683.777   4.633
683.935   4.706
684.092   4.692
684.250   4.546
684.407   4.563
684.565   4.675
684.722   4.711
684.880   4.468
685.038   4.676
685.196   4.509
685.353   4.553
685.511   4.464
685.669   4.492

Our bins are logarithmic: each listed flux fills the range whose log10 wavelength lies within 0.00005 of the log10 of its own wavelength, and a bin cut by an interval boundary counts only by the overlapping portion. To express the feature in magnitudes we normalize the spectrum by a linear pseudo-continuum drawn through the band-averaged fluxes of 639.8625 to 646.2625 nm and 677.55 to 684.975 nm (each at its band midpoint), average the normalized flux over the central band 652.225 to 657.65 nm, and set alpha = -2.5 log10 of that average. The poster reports 0.05 mag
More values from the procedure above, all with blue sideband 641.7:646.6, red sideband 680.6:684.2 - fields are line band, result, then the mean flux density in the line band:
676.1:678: 0.00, 4.67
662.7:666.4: 0.00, 4.75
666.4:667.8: 0.00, 4.75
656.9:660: 0.02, 4.72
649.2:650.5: 0.03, 4.71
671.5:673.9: 0.01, 4.66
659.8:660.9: 0.01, 4.74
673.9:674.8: 0.00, 4.7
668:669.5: -0.02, 4.81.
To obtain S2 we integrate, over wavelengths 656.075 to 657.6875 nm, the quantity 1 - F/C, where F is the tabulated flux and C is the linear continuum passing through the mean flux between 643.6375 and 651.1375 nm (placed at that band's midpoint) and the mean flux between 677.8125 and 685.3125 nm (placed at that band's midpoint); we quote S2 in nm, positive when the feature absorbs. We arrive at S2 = 0.212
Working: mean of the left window 4.86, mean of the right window 4.63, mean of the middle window 4.16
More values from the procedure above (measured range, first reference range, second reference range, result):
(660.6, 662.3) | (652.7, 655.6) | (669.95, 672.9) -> 0.00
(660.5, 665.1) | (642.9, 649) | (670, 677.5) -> 0.01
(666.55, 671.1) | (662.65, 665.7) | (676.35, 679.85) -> -0.05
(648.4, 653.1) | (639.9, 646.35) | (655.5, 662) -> -0.08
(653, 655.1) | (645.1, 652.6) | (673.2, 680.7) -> -0.01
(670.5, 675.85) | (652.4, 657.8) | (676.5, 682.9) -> -0.08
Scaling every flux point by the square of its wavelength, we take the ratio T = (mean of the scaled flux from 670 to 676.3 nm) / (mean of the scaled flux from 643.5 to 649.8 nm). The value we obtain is 1.0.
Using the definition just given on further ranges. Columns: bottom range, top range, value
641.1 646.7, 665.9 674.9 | 1.05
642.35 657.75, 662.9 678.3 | 1.05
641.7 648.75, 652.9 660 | 0.98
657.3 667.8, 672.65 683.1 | 1.03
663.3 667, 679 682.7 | 1.03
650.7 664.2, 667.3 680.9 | 1.05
